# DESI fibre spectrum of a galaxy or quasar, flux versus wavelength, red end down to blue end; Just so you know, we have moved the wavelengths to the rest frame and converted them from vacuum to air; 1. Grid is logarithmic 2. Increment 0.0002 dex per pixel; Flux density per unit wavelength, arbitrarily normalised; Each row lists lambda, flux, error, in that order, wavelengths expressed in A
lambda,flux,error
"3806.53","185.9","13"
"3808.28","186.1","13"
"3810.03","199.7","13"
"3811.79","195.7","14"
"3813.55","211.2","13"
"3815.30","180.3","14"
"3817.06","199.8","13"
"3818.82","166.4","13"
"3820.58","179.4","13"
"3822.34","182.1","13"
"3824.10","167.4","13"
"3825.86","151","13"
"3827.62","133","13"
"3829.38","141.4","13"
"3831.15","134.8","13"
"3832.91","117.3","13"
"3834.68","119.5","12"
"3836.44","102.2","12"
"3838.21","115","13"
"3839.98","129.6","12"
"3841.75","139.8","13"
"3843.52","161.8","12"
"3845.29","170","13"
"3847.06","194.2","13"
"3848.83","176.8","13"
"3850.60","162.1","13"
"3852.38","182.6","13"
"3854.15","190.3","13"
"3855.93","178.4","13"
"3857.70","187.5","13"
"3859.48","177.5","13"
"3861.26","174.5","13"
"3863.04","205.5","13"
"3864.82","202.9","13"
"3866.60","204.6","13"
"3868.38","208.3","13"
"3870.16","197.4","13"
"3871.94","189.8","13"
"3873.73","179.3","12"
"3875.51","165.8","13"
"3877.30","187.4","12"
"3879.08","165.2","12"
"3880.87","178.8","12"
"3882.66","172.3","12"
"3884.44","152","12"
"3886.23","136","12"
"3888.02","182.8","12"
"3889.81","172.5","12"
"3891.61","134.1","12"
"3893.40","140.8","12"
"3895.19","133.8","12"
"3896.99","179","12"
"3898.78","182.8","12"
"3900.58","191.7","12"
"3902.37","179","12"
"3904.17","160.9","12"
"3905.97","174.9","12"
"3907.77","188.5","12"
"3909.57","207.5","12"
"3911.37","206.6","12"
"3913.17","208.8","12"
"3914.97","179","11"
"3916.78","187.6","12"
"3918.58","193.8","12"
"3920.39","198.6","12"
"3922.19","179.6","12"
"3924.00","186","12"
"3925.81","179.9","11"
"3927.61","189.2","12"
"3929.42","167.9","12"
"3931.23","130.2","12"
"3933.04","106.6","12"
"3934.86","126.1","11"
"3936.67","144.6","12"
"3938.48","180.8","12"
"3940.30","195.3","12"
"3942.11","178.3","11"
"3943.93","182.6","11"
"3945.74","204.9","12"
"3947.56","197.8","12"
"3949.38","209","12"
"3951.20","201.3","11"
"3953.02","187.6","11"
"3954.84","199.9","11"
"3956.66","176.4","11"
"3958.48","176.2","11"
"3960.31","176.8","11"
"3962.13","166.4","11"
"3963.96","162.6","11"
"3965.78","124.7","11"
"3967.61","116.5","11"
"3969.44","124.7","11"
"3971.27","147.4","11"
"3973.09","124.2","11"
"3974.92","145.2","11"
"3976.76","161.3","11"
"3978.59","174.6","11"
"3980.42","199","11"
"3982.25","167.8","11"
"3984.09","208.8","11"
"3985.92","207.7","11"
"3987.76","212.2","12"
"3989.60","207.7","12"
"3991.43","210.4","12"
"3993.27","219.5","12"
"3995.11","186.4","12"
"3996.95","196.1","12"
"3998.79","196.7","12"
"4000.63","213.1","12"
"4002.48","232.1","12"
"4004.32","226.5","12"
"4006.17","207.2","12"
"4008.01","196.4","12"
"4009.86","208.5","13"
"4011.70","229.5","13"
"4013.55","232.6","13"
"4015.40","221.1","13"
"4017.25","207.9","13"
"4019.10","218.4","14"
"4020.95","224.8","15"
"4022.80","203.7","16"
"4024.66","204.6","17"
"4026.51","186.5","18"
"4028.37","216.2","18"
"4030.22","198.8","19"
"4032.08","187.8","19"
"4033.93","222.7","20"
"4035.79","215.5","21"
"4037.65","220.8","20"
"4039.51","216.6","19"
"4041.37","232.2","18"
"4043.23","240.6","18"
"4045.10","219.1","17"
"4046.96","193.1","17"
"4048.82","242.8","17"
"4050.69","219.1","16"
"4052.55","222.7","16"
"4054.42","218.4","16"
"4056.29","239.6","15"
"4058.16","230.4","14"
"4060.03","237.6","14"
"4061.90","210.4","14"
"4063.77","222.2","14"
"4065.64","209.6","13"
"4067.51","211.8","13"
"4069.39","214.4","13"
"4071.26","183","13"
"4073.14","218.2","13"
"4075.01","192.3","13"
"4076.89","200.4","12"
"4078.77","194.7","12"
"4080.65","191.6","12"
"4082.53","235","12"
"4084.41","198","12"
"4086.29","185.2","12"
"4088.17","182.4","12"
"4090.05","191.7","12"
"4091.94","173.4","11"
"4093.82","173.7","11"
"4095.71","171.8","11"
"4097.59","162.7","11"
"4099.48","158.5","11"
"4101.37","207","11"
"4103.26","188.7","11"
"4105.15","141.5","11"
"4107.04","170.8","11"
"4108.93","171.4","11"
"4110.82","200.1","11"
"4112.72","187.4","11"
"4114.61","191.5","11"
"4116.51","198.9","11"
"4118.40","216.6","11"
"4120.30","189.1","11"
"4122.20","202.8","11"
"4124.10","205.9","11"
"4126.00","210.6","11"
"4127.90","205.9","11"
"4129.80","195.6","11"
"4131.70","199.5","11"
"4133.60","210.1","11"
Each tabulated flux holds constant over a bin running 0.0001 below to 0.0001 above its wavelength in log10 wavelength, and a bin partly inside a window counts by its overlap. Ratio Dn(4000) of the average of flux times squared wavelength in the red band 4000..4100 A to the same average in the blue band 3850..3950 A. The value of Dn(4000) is 1.27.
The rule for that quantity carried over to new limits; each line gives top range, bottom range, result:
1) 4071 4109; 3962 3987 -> 1.23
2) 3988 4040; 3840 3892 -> 1.29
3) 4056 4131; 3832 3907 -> 1.31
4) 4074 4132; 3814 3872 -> 1.29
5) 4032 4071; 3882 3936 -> 1.39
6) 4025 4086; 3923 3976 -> 1.36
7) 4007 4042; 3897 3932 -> 1.22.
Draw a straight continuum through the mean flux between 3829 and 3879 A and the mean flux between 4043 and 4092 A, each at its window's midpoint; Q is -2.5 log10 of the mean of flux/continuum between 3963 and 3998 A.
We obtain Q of 0.117 mag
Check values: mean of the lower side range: 168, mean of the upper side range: 210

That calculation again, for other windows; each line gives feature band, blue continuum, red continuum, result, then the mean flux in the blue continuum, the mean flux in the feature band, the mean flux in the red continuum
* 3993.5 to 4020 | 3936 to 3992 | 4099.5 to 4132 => -0.17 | 176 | 213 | 192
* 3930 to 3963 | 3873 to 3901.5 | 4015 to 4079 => 0.06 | 166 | 174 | 214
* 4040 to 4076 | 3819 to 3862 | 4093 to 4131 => -0.20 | 157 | 219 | 188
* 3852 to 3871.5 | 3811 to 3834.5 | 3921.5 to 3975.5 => -0.16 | 165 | 192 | 166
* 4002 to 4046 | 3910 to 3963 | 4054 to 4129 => -0.14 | 180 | 215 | 197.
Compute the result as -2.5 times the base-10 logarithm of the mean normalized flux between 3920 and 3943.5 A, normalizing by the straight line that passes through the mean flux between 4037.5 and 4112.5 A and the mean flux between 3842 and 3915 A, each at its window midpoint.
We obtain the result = 0.12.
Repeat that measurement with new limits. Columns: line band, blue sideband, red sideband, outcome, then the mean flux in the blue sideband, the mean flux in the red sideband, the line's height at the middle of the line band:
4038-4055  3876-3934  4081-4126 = -0.21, 173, 188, 183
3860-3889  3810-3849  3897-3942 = -0.09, 158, 177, 168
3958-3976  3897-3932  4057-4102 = 0.28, 184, 198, 188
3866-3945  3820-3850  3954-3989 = -0.11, 148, 167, 158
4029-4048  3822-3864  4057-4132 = -0.15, 158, 196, 187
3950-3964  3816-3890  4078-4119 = -0.04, 168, 186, 175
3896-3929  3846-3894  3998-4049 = 0.01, 178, 214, 188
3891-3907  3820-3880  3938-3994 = 0.05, 167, 179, 172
